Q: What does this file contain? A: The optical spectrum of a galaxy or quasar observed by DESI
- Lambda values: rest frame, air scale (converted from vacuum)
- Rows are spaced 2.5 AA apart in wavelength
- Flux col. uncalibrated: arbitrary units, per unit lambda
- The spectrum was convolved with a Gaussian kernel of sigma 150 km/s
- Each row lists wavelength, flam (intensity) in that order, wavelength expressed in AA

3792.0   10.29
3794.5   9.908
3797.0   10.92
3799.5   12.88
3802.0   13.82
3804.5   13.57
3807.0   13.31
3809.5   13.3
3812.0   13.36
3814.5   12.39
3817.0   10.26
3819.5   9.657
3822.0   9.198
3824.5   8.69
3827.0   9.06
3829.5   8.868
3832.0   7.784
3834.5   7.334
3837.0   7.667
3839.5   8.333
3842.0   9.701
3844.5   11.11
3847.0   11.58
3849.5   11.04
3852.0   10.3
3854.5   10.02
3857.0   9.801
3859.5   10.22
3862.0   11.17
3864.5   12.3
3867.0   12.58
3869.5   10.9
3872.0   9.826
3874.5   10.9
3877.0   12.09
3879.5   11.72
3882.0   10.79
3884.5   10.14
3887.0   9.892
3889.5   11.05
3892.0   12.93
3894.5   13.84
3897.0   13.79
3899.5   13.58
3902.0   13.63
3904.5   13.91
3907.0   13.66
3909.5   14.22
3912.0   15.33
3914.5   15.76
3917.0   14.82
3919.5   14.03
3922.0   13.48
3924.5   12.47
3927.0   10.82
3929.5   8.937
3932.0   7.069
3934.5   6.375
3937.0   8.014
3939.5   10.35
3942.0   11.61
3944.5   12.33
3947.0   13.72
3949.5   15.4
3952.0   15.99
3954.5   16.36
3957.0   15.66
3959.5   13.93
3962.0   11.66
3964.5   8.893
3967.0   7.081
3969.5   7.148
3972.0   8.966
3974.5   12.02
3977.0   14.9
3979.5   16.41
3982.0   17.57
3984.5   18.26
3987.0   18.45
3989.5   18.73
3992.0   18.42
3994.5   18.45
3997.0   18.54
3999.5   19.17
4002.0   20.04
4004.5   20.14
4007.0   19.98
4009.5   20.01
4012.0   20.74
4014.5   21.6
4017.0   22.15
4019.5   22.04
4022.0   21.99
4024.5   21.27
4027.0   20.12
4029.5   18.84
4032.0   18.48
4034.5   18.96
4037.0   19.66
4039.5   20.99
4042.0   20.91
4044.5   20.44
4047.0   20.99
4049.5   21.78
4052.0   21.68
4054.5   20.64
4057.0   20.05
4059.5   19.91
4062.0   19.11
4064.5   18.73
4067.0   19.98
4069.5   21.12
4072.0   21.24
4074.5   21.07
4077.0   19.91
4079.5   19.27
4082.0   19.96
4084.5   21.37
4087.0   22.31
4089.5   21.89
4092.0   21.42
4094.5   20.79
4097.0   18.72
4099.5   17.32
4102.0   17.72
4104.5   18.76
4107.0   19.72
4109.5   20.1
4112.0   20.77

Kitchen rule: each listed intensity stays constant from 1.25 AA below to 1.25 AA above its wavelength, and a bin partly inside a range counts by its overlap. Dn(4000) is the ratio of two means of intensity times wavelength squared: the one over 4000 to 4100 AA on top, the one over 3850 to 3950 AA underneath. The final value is 1.87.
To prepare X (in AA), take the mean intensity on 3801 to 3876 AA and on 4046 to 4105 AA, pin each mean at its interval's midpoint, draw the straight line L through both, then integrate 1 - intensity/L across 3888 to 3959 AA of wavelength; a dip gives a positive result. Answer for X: 6.0 AA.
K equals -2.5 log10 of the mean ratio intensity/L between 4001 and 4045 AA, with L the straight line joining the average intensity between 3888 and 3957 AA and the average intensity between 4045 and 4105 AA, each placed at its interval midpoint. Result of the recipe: -0.16 mag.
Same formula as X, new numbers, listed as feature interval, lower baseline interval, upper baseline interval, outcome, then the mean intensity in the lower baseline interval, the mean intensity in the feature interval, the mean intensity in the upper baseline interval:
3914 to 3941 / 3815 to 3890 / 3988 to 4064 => 6.36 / 10.1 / 11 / 20.2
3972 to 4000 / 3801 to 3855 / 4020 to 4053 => 1.82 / 10.5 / 16.9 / 20.5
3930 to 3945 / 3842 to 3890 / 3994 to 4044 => 6.06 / 10.9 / 9.12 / 20.2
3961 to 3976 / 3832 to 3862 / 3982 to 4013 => 6.92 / 9.72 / 9.35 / 19.2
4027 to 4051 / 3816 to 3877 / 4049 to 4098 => -1.51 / 9.97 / 20.1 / 20.5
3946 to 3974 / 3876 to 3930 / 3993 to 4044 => 7.02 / 12.8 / 12.2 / 20.2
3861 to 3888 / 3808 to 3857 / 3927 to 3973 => -1.95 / 9.99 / 11.1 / 11.1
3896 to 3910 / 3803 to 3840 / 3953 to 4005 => -1.05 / 10.2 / 13.8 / 15.2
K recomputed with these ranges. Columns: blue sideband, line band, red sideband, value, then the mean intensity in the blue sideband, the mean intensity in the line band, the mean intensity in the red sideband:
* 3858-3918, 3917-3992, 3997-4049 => 0.272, 12.4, 12.8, 20.4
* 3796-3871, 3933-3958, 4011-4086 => 0.261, 10.7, 12.5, 20.5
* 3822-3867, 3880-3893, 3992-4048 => 0.122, 9.77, 11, 20.2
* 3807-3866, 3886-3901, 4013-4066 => 0.046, 10.2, 12.6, 20.5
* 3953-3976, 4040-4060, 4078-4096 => -0.156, 11.4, 20.8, 21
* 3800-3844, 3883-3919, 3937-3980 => -0.157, 10.4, 13.3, 12.3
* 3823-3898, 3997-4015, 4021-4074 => -0.109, 10.5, 20.1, 20.3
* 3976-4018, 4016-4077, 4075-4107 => -0.052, 19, 20.5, 20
